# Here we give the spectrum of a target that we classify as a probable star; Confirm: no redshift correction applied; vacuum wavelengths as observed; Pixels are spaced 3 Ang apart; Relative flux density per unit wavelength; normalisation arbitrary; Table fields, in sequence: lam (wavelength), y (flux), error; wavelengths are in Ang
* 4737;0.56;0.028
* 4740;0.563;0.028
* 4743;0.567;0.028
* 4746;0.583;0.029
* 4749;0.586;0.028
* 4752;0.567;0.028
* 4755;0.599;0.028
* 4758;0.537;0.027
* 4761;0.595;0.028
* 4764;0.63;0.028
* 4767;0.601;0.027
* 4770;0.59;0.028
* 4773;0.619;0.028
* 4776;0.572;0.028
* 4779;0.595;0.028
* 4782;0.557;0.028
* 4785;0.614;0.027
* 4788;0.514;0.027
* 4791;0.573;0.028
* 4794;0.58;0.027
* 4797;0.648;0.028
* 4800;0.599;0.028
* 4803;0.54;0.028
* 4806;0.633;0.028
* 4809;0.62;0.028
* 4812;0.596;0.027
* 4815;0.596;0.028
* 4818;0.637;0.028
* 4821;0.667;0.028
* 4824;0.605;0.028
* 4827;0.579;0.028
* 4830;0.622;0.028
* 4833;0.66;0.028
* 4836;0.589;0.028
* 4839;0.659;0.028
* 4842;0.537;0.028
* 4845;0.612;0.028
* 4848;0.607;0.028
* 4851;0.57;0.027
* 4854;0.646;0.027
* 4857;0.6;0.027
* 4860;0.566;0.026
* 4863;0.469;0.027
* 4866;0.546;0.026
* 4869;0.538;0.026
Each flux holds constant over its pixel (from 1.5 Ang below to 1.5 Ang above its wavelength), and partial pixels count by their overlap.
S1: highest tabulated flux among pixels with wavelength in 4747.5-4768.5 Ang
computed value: 0.63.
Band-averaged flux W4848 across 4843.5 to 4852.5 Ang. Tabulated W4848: 0.596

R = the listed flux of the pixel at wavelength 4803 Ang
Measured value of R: 0.54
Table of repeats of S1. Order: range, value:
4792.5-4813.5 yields 0.648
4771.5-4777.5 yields 0.619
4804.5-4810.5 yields 0.633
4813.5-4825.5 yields 0.667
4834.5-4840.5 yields 0.659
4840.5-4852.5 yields 0.612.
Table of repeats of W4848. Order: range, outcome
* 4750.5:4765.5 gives 0.586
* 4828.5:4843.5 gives 0.613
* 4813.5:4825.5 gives 0.626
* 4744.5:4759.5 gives 0.574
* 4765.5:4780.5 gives 0.595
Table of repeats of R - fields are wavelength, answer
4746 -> 0.583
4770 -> 0.59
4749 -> 0.586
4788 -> 0.514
